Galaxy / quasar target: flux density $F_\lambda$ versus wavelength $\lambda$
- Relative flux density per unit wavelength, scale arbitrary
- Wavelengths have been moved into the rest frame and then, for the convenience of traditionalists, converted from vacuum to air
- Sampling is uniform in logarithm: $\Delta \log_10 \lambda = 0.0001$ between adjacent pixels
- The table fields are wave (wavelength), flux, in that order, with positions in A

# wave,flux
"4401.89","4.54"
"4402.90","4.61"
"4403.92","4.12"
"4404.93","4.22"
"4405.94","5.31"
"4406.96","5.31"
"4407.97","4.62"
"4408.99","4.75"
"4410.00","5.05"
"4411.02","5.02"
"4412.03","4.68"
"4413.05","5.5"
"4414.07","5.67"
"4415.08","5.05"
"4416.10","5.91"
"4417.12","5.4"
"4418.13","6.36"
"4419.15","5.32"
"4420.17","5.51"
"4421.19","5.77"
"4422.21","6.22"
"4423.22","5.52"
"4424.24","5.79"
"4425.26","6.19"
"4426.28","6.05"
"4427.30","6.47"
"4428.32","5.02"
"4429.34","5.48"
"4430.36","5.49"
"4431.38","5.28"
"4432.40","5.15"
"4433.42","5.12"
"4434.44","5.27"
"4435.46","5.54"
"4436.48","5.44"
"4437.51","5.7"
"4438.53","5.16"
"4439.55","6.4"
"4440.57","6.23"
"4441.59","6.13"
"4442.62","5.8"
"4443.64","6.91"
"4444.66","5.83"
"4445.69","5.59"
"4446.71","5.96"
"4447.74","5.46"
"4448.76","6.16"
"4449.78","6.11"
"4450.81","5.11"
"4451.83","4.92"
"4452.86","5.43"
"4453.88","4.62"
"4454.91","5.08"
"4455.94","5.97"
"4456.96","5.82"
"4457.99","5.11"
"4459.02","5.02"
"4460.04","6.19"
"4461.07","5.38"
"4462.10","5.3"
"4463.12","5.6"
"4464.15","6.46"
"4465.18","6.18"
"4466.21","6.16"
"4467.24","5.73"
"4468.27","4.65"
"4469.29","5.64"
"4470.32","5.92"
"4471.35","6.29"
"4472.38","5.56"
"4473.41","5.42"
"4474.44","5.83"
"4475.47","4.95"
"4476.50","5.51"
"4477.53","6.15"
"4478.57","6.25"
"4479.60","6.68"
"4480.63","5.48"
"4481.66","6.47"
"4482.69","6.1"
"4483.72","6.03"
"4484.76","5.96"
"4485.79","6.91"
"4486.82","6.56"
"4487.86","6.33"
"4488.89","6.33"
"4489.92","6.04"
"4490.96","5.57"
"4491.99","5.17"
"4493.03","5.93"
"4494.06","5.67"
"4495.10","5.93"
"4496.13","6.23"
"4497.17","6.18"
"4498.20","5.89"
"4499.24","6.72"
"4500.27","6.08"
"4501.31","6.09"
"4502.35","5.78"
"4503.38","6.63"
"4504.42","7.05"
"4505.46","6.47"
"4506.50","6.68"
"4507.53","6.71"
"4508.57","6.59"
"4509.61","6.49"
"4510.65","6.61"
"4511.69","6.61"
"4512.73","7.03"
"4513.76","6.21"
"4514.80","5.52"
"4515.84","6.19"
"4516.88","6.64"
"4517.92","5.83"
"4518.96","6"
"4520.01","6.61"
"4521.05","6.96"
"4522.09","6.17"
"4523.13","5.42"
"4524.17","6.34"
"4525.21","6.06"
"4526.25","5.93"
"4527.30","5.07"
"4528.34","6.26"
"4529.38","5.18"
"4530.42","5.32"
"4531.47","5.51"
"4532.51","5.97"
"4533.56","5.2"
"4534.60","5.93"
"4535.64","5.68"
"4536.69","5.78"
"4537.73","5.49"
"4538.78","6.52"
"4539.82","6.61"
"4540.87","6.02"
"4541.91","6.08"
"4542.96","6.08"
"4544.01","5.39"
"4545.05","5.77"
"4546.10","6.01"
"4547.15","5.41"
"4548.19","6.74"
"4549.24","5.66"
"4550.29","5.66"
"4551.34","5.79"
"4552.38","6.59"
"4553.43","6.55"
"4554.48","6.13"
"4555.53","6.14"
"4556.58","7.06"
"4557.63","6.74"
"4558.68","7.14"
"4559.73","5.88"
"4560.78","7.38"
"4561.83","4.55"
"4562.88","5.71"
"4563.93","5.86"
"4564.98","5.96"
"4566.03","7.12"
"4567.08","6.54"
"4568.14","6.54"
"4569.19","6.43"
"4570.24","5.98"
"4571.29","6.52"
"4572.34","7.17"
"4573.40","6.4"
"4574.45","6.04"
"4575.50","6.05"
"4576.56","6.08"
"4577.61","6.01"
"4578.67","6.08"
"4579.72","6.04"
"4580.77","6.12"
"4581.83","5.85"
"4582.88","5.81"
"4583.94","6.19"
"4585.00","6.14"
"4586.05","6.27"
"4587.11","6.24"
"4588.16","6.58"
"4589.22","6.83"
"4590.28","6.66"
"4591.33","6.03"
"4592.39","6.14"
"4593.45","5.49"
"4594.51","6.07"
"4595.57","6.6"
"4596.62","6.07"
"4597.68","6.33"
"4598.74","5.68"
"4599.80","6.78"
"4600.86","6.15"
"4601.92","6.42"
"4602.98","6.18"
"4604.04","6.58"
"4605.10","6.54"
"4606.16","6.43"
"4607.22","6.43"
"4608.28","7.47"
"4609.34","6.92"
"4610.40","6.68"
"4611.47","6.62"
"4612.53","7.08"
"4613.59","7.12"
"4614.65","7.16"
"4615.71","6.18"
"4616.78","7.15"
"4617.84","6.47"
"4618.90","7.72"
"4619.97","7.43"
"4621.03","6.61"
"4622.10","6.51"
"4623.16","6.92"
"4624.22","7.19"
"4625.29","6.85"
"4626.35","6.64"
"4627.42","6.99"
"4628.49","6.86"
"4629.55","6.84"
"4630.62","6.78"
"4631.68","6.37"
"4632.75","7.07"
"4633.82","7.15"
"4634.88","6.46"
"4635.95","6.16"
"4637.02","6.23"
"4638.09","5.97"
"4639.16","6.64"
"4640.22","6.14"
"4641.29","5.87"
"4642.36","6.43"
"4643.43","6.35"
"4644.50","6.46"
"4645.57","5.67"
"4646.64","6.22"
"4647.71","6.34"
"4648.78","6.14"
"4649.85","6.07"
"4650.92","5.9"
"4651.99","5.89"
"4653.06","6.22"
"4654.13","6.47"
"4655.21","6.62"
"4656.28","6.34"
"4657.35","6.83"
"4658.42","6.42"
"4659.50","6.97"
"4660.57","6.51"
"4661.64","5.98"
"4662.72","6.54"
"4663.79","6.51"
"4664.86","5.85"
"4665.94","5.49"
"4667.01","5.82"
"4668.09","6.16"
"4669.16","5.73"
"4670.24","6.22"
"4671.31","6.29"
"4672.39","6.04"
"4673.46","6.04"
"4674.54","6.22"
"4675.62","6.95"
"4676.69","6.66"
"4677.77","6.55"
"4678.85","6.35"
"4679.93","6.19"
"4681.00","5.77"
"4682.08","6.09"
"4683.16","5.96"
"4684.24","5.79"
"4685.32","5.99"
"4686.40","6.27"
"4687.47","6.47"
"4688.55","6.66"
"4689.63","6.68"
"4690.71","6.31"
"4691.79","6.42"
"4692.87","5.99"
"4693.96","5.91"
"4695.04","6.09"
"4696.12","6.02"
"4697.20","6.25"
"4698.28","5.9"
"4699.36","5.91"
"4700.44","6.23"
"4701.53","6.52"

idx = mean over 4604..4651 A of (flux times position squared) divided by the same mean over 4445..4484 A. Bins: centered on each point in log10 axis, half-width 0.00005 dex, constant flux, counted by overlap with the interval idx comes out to 1.3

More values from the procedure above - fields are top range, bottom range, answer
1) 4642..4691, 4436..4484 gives 1.19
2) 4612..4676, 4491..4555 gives 1.12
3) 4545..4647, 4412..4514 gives 1.16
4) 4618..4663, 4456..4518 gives 1.15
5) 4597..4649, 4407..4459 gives 1.29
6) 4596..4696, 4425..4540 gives 1.17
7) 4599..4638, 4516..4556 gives 1.17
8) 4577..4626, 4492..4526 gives 1.08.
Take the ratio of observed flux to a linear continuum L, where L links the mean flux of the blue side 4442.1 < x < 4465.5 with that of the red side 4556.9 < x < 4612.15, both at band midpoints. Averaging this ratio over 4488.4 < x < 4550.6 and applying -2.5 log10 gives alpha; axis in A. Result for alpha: -0.014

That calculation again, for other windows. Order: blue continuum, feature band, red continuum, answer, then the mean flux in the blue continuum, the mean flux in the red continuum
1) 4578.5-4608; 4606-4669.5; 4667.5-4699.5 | -0.050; 6.25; 6.2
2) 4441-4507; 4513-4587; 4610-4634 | 0.054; 5.89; 6.88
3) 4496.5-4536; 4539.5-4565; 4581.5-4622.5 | 0.032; 6.15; 6.51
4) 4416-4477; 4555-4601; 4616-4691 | -0.023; 5.66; 6.4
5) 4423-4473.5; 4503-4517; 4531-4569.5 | -0.105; 5.66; 6.1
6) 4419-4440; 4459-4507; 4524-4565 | -0.038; 5.62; 5.98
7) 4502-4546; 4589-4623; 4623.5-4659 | -0.040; 6.1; 6.44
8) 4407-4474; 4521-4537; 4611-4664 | 0.048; 5.59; 6.56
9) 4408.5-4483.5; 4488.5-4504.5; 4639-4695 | -0.049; 5.65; 6.23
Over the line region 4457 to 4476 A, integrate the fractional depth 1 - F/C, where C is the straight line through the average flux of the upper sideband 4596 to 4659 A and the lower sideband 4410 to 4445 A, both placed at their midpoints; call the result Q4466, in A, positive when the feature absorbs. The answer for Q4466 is 0.6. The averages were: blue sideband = 5.65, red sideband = 6.55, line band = 5.64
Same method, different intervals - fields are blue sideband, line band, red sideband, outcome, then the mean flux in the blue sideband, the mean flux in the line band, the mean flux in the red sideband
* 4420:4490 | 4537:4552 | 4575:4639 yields 0.6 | 5.77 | 5.95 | 6.51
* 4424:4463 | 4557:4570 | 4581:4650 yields -0.2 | 5.62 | 6.32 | 6.5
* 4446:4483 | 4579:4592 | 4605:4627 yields 0.8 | 5.68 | 6.23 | 6.87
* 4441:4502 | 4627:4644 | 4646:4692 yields -0.9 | 5.84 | 6.52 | 6.25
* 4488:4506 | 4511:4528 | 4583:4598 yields -0.1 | 6.11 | 6.17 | 6.25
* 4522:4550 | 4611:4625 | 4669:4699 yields -2.1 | 5.83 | 6.94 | 6.21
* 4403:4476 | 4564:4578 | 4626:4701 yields -0.9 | 5.54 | 6.36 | 6.29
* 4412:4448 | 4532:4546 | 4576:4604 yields 0.3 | 5.69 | 5.89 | 6.19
